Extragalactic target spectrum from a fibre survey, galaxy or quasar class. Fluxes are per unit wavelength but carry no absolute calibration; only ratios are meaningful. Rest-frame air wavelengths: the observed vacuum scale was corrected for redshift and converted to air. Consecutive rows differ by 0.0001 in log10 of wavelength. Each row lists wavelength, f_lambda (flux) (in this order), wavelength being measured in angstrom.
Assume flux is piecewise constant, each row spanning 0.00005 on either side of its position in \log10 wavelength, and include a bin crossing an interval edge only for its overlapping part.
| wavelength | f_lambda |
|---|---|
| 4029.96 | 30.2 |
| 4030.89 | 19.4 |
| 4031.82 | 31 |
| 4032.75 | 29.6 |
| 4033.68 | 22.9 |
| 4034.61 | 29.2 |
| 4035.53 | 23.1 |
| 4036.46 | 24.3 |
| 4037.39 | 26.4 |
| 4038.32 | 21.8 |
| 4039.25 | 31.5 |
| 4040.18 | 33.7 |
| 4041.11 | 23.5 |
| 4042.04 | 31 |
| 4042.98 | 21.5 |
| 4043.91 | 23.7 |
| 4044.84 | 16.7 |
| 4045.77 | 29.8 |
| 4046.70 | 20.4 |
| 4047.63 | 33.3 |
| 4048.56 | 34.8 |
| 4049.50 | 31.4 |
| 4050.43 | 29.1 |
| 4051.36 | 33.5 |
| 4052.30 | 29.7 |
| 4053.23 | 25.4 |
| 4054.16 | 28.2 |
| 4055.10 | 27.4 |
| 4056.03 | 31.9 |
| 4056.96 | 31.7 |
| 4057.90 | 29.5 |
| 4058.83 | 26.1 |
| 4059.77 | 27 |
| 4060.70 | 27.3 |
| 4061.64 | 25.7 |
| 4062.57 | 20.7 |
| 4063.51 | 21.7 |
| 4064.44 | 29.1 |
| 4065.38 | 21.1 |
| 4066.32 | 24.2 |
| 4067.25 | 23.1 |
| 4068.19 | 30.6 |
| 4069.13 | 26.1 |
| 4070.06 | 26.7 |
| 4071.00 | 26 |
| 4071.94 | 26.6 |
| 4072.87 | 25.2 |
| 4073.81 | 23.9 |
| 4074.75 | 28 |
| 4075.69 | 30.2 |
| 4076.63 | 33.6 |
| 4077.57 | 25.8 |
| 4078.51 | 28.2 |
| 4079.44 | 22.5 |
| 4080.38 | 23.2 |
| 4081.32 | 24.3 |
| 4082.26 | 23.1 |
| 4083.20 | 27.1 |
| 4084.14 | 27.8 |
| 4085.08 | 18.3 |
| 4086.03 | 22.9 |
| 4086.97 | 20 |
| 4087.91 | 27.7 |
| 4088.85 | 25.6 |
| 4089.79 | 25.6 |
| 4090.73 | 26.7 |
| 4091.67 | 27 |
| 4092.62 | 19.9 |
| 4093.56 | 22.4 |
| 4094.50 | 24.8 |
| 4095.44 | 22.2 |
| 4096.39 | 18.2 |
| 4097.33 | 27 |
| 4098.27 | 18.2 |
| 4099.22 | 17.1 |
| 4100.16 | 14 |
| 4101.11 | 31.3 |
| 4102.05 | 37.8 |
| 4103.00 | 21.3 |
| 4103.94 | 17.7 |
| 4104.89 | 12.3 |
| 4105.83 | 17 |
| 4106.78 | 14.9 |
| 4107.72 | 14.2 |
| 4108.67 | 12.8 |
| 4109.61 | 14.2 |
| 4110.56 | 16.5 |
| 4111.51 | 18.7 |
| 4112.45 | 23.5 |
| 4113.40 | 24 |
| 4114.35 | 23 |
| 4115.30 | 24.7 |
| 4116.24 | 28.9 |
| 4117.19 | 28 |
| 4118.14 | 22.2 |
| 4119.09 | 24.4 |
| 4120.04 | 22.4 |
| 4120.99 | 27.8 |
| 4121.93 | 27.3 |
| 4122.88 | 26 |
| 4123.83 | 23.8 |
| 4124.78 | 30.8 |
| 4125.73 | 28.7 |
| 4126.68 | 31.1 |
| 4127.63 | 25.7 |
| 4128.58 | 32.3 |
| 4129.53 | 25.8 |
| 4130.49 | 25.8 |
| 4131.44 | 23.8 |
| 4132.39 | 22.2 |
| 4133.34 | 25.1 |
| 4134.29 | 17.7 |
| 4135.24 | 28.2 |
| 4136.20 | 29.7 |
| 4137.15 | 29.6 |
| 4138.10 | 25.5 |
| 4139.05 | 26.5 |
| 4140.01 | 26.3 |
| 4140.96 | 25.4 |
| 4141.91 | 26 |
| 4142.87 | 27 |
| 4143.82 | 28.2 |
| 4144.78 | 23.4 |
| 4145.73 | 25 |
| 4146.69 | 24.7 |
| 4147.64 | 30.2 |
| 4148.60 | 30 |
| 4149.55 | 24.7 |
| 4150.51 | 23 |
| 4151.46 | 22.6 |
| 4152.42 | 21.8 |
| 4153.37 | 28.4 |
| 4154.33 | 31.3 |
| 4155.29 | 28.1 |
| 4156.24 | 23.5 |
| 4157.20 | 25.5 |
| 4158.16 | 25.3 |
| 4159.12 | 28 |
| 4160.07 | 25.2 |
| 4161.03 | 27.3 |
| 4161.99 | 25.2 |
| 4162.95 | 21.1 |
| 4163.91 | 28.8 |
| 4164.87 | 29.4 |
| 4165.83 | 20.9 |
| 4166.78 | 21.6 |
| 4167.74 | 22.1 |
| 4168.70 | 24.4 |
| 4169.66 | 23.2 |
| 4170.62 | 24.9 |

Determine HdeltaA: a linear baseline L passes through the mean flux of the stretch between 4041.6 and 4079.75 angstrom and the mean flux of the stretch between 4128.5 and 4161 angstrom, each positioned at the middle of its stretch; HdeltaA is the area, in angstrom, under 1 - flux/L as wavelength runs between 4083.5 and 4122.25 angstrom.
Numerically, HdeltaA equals 6.3 angstrom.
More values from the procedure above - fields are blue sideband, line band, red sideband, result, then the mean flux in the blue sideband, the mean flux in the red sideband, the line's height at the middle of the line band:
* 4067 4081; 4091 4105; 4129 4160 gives 2.1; 26.7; 25.9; 26.4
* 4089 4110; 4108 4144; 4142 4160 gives -2.0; 20.9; 26.1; 23.6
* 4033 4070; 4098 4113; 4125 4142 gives 4.4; 26.9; 26.5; 26.6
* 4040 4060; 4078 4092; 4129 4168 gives 1.3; 28.1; 25.6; 27.2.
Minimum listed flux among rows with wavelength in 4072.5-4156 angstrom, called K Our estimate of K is 12.3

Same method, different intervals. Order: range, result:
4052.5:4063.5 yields 20.7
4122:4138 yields 17.7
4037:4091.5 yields 16.7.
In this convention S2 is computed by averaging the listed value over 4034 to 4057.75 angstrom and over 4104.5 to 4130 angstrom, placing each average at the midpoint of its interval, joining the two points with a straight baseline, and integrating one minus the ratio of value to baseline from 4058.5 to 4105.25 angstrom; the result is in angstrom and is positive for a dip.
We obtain 1.7 angstrom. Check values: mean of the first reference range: 27.7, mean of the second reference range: 23.1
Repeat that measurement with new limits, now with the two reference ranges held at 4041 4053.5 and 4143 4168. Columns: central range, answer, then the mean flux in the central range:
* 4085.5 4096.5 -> 1.2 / 23.7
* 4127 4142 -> 0.0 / 26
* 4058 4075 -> 1.0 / 25.6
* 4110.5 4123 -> 1.0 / 24.3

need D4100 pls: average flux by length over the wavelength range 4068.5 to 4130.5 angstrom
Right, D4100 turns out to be 24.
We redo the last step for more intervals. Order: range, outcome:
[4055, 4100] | 25.1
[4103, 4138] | 23.4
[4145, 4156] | 26.2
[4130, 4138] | 25.3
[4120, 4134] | 26.6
